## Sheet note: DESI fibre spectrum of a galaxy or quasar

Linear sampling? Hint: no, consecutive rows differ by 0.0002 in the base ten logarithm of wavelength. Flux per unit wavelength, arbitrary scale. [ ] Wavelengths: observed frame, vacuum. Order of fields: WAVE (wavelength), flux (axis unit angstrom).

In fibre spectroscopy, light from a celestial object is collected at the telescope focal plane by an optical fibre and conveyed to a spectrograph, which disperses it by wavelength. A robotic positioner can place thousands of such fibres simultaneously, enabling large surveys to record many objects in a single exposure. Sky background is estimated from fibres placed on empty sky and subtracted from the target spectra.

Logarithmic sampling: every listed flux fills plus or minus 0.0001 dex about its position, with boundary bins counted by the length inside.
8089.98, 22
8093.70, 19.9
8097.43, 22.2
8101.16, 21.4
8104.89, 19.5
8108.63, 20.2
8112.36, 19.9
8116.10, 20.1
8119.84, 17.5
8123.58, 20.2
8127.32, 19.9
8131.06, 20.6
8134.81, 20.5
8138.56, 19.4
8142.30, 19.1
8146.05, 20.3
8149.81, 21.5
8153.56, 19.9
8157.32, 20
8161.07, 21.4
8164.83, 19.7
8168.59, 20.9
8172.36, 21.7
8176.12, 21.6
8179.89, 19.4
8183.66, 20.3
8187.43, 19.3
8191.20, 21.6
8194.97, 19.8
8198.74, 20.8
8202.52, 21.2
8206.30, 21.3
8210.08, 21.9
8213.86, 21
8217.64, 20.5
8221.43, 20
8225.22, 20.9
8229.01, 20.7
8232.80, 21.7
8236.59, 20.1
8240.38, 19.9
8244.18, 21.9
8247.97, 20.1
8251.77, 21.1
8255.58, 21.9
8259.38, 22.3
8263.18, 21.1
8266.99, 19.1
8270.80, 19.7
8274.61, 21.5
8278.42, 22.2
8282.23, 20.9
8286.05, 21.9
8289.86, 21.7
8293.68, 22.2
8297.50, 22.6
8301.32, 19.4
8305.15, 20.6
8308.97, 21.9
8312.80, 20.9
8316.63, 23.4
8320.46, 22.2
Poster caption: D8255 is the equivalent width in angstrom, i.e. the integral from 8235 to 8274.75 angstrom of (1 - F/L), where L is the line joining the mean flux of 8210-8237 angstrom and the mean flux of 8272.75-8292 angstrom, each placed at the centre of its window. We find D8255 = 0.9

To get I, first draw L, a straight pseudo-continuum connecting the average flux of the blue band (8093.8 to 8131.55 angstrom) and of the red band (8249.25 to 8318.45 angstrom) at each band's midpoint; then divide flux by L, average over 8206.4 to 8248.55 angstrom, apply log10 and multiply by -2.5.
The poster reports 0.01 mag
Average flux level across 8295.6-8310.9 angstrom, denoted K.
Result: 21.1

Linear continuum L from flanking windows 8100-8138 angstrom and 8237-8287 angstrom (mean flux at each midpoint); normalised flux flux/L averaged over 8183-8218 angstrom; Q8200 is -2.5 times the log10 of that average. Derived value -0.01 mag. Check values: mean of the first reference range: 19.9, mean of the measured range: 20.8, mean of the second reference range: 21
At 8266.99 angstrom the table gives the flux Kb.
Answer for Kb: 19.1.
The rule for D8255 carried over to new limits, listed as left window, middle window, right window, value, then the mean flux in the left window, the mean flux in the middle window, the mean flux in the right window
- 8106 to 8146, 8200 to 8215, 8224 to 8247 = -0.6 angstrom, 19.8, 21.3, 20.8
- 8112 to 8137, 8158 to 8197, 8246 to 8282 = -0.6 angstrom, 19.8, 20.6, 21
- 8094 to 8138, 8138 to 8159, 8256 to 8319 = 0.3 angstrom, 20.1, 20.1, 21.4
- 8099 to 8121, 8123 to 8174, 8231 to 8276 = -0.6 angstrom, 19.9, 20.4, 20.9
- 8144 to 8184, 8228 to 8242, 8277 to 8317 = 0.3 angstrom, 20.6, 20.6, 21.5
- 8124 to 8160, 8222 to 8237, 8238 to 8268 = 0.0 angstrom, 20.2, 20.8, 21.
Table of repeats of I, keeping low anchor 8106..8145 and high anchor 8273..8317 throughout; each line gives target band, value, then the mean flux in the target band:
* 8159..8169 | -0.026 mag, 20.6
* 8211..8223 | 0.004 mag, 20.6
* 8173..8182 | -0.019 mag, 20.7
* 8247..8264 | -0.013 mag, 21.4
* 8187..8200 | -0.001 mag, 20.5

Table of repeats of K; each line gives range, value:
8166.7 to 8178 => 21.4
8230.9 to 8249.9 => 20.8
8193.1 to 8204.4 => 20.6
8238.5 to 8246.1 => 20.9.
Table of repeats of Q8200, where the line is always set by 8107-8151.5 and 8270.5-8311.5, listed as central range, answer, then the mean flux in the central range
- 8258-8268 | 0.01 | 20.9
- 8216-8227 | 0.02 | 20.4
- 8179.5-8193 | 0.01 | 20.2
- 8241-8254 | 0.00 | 20.9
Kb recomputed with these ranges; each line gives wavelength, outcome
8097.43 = 22.2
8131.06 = 20.6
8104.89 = 19.5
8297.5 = 22.6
